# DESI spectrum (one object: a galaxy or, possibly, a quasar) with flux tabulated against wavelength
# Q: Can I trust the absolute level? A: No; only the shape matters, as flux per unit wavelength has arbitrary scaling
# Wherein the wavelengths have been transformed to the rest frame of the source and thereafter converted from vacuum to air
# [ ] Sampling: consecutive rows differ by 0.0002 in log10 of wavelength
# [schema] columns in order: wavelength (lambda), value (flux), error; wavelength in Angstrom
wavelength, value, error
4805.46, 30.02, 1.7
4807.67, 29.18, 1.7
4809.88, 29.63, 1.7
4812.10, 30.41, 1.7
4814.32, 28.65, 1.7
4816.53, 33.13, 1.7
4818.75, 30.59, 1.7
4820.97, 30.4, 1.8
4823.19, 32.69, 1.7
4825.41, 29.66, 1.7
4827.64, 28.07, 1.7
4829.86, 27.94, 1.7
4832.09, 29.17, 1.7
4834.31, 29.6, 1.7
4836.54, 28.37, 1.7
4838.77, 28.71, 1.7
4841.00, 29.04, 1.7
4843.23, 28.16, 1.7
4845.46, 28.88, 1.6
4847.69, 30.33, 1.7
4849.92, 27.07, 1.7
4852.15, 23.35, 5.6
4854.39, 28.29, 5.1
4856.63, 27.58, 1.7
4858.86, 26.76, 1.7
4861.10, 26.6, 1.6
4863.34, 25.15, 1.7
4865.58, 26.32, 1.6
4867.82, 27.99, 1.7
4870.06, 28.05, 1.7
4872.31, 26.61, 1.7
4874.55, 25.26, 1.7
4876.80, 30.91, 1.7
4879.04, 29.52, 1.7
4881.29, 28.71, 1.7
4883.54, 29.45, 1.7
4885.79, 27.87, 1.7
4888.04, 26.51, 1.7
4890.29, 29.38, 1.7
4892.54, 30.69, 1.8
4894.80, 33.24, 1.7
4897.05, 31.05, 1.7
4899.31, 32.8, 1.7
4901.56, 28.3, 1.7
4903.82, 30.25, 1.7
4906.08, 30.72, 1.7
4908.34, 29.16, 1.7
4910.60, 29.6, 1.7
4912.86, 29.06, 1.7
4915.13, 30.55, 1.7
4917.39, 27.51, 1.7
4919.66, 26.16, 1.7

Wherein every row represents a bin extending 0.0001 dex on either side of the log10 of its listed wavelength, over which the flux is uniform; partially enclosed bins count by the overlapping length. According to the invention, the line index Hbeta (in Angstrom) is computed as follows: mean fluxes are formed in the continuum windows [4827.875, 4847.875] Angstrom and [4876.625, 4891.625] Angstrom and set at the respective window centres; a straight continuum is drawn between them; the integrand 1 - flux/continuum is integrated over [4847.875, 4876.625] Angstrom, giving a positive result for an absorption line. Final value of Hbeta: 2.0 Angstrom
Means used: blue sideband 28.8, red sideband 28.8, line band 26.8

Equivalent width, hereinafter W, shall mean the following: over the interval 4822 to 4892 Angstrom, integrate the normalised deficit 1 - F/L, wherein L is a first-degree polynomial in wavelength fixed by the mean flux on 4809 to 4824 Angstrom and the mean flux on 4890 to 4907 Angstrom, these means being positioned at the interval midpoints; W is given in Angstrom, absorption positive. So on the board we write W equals 6.06 Angstrom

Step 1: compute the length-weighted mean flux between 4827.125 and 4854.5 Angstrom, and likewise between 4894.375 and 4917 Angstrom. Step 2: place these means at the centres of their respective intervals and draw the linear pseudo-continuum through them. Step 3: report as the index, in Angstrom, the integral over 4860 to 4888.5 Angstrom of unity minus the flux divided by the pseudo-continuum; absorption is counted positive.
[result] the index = 1.6 Angstrom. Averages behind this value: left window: 28.2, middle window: 27.6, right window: 30.3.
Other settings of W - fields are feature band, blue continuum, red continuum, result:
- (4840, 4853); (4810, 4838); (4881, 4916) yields 0.86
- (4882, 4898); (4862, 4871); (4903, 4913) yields -0.65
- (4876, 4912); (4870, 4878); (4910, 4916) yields -1.46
